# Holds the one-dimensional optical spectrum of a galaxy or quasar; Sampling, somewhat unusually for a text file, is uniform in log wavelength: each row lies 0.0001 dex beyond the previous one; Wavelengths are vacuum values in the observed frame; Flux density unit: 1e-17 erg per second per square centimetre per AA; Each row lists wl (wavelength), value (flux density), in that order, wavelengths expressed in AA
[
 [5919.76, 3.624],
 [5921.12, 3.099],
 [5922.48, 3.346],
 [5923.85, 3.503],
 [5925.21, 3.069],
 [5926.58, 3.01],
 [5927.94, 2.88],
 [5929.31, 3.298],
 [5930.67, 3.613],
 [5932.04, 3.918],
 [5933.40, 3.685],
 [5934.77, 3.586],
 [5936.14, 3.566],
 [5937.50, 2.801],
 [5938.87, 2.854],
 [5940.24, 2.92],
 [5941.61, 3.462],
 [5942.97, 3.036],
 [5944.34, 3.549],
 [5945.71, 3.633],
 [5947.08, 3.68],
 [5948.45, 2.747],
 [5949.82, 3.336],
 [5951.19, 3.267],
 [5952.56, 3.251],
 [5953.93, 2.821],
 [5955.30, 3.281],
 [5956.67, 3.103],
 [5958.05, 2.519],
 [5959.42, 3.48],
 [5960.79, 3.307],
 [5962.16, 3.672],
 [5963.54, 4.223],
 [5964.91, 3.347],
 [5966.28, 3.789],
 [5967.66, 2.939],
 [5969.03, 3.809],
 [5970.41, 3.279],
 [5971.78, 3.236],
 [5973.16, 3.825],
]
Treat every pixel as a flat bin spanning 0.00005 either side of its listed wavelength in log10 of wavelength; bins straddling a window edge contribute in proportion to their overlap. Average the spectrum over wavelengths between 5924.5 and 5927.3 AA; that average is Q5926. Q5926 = 3.05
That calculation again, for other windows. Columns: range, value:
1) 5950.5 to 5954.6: 3.12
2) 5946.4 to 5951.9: 3.26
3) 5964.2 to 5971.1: 3.44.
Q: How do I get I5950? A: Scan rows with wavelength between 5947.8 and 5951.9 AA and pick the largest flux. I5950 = 3.336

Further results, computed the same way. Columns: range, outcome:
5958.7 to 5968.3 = 4.223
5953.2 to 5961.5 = 3.48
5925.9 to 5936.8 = 3.918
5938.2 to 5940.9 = 2.92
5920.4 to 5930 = 3.503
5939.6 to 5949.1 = 3.68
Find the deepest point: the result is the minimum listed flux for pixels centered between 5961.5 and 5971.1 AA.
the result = 2.939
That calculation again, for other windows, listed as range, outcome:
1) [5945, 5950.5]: 2.747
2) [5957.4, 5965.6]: 2.519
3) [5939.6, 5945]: 2.92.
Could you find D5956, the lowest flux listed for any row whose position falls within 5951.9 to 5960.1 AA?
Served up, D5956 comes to 2.519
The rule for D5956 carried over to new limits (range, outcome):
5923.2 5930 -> 2.88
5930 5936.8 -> 3.566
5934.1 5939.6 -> 2.801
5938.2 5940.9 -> 2.854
